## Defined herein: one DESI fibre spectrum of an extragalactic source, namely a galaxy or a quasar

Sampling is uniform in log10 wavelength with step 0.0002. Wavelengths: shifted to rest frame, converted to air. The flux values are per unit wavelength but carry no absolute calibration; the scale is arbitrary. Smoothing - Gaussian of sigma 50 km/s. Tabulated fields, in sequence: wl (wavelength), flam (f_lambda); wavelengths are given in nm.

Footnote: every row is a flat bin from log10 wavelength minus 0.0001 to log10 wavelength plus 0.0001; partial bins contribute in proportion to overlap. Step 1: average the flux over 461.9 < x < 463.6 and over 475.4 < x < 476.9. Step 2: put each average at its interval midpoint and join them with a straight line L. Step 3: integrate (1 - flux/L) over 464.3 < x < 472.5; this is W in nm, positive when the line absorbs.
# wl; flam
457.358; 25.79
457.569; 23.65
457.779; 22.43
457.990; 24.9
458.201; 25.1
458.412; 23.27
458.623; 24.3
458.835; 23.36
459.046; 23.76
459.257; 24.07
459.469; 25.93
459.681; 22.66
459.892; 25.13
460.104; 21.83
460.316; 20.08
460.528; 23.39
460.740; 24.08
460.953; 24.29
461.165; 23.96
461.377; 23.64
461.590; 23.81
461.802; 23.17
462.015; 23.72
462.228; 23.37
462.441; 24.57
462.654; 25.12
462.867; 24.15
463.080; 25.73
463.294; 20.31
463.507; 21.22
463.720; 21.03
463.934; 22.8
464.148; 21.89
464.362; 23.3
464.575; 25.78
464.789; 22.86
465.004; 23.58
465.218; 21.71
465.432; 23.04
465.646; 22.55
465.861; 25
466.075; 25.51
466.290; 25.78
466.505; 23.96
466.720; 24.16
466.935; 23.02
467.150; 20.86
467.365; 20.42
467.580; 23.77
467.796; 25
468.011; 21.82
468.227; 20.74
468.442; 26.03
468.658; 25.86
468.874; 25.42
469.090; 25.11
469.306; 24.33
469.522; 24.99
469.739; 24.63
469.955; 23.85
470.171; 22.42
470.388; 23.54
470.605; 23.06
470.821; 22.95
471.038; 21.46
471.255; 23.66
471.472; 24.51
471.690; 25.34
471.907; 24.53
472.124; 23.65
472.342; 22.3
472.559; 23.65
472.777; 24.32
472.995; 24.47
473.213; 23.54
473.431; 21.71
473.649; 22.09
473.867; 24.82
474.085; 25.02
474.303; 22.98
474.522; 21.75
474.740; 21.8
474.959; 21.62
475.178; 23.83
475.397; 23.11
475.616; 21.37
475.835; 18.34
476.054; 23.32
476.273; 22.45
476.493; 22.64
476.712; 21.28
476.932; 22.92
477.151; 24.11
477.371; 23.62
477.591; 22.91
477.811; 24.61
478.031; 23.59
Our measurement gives -0.33 nm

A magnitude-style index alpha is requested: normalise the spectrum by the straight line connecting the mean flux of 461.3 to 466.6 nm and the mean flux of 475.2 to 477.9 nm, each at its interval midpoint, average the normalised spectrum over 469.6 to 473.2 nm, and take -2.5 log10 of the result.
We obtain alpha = -0.03 mag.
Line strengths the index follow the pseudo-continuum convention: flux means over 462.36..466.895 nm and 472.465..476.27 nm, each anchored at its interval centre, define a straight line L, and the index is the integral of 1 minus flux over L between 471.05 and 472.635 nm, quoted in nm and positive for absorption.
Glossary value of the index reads -0.06 nm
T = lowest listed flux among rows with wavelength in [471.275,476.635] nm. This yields 18.34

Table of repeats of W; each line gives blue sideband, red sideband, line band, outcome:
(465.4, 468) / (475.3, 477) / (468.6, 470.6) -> -0.114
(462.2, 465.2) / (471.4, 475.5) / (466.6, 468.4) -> 0.052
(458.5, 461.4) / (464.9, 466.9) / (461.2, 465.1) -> 0.068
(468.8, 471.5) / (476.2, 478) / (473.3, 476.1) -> 0.110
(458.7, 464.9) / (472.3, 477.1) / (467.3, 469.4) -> -0.078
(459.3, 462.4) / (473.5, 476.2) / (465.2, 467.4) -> -0.028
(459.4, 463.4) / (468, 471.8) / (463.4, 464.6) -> 0.063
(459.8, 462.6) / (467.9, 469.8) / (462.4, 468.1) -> 0.152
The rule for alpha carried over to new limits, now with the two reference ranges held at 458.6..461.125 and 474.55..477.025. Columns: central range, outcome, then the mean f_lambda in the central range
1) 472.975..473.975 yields -0.05 mag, 23.2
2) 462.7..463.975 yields 0.03 mag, 22.7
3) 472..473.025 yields -0.06 mag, 23.6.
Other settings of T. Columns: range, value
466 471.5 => 20.42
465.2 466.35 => 21.71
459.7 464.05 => 20.08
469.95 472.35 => 21.46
